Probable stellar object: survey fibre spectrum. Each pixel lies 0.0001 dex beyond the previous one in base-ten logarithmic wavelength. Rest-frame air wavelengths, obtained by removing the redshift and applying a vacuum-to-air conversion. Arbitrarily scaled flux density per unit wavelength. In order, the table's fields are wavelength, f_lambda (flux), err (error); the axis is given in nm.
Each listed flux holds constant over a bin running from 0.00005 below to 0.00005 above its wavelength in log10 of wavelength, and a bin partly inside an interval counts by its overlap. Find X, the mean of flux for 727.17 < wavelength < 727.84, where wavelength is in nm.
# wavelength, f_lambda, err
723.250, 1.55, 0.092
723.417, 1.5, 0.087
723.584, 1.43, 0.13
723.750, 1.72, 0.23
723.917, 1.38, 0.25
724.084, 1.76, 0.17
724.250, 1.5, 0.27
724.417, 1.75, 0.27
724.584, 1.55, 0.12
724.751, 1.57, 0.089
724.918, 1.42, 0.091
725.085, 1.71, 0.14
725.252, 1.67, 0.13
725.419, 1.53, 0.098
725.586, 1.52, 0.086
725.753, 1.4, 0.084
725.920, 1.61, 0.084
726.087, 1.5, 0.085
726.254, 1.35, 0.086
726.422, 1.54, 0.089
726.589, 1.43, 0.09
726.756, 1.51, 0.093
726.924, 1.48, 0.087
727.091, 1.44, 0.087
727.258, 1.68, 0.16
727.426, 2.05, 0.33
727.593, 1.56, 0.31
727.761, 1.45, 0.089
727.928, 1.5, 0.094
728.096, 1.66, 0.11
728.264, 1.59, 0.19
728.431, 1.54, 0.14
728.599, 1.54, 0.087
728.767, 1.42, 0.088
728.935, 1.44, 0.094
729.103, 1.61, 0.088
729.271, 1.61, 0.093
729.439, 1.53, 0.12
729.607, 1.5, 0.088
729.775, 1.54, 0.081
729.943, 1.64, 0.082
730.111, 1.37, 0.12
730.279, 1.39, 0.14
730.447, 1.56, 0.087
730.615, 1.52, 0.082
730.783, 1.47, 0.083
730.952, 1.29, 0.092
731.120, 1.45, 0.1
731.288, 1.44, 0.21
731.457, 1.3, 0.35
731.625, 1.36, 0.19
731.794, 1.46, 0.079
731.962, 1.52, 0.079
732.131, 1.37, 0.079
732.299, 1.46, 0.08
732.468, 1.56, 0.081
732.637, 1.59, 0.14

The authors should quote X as 1.68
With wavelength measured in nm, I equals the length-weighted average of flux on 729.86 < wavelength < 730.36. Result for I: 1.47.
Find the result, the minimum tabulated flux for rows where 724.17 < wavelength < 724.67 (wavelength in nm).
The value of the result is 1.5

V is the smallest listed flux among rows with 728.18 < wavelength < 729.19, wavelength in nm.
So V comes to 1.42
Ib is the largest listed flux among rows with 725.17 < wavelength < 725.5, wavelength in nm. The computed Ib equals 1.67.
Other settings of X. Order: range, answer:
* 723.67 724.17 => 1.62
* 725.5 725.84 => 1.46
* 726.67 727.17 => 1.48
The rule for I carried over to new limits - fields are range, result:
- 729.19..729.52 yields 1.57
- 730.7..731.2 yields 1.4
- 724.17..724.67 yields 1.6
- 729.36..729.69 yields 1.51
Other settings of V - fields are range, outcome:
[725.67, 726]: 1.4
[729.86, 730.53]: 1.37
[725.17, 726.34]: 1.35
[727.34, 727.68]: 1.56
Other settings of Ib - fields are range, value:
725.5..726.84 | 1.61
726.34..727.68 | 2.05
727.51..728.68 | 1.66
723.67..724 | 1.72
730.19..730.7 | 1.56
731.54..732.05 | 1.52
